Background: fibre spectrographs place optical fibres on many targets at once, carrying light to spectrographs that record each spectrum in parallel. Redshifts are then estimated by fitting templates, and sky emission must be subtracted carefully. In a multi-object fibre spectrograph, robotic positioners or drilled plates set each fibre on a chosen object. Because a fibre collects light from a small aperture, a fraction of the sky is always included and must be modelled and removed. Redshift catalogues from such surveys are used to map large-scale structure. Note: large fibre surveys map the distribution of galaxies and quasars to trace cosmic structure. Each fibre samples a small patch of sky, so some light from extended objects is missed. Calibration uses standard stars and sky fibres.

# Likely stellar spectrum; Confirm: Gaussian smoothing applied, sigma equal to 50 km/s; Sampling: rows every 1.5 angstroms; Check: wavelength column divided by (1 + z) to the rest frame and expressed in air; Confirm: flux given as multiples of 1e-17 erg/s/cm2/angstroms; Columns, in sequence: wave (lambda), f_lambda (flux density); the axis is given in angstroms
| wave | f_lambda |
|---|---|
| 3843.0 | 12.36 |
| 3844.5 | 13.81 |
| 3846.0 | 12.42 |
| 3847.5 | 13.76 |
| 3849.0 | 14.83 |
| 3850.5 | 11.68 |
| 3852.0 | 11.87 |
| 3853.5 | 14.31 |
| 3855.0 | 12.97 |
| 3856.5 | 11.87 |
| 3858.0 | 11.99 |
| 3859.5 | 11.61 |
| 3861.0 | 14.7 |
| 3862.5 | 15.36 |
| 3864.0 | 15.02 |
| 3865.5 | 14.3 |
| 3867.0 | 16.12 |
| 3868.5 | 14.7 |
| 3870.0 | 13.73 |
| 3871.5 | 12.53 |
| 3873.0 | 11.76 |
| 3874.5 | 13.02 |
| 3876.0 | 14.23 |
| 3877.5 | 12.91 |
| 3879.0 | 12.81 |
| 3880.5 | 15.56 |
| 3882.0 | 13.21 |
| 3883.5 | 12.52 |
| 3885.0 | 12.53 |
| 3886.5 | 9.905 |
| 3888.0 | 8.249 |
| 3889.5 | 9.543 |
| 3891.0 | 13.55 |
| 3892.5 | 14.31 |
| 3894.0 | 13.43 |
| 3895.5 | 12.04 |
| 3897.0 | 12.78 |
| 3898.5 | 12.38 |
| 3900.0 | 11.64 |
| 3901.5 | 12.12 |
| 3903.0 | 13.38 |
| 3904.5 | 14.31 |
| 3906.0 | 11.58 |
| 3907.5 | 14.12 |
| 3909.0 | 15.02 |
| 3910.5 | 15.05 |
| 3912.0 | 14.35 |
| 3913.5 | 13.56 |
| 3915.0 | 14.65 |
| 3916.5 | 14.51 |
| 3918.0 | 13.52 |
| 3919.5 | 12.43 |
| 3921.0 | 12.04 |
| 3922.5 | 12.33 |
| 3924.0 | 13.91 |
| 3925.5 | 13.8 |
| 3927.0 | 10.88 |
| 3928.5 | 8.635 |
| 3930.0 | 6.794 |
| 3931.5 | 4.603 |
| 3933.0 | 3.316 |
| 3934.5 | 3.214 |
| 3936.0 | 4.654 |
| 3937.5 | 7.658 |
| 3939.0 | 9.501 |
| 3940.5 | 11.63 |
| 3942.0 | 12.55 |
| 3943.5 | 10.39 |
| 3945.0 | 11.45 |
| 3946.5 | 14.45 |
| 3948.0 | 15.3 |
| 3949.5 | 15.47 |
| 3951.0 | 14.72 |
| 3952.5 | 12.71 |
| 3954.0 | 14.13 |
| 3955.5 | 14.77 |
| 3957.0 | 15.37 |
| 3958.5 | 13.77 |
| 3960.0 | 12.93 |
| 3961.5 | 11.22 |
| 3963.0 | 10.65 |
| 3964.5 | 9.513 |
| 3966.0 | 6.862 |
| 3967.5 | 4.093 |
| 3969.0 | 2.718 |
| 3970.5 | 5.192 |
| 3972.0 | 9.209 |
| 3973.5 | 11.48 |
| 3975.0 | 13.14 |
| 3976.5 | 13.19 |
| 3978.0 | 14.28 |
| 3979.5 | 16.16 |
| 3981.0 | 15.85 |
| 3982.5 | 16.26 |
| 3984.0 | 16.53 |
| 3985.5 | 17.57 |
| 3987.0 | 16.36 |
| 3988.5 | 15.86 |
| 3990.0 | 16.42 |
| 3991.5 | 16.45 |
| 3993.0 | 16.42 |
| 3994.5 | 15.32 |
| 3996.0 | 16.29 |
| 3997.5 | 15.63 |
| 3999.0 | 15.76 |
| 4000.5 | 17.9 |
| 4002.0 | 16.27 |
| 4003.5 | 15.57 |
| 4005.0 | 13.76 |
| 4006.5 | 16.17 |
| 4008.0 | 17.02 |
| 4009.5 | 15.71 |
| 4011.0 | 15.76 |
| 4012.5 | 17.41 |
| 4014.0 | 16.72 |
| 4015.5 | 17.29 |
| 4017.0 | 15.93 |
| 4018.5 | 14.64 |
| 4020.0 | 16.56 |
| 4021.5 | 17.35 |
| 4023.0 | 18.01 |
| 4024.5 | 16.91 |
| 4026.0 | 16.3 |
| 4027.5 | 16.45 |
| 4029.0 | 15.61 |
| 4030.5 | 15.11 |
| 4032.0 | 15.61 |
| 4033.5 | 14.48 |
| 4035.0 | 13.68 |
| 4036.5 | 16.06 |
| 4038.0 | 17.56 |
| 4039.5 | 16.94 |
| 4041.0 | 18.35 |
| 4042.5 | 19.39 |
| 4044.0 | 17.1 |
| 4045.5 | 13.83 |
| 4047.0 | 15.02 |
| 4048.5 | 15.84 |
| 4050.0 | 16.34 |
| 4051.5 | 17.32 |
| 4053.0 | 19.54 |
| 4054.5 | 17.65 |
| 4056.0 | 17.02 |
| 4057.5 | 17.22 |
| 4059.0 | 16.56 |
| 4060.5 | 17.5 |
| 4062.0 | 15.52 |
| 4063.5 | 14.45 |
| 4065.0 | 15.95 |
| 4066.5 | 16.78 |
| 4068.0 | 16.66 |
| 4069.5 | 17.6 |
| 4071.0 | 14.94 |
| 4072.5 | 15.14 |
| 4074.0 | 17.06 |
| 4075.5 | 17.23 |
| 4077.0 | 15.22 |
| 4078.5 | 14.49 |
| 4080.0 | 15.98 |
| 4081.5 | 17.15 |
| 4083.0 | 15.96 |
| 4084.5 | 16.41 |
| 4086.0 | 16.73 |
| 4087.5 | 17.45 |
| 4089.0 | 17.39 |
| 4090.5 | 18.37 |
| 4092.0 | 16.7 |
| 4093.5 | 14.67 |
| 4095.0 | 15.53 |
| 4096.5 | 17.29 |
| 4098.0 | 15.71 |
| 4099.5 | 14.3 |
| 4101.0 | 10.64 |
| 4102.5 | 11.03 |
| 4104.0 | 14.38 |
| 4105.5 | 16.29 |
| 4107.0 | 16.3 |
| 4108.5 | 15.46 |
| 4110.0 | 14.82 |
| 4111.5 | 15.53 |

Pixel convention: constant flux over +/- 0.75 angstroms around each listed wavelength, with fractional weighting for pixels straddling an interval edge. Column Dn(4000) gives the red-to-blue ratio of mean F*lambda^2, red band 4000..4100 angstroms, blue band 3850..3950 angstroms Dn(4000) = 1.4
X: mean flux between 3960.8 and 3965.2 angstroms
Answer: 10.5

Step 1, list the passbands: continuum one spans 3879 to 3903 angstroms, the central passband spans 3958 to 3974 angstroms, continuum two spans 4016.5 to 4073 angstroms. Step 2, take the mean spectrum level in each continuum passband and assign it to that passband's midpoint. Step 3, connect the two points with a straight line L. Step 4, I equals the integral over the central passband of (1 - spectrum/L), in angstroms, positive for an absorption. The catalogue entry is 6.2 angstroms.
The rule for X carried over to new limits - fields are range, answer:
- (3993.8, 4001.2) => 16.2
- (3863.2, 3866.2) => 14.7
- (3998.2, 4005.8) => 15.9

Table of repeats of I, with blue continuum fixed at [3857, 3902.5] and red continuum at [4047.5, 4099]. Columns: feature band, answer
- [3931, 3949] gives 6.24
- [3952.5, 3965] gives 1.33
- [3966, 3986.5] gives 4.05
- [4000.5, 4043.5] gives -2.17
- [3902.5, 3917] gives -0.60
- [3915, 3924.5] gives 0.32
